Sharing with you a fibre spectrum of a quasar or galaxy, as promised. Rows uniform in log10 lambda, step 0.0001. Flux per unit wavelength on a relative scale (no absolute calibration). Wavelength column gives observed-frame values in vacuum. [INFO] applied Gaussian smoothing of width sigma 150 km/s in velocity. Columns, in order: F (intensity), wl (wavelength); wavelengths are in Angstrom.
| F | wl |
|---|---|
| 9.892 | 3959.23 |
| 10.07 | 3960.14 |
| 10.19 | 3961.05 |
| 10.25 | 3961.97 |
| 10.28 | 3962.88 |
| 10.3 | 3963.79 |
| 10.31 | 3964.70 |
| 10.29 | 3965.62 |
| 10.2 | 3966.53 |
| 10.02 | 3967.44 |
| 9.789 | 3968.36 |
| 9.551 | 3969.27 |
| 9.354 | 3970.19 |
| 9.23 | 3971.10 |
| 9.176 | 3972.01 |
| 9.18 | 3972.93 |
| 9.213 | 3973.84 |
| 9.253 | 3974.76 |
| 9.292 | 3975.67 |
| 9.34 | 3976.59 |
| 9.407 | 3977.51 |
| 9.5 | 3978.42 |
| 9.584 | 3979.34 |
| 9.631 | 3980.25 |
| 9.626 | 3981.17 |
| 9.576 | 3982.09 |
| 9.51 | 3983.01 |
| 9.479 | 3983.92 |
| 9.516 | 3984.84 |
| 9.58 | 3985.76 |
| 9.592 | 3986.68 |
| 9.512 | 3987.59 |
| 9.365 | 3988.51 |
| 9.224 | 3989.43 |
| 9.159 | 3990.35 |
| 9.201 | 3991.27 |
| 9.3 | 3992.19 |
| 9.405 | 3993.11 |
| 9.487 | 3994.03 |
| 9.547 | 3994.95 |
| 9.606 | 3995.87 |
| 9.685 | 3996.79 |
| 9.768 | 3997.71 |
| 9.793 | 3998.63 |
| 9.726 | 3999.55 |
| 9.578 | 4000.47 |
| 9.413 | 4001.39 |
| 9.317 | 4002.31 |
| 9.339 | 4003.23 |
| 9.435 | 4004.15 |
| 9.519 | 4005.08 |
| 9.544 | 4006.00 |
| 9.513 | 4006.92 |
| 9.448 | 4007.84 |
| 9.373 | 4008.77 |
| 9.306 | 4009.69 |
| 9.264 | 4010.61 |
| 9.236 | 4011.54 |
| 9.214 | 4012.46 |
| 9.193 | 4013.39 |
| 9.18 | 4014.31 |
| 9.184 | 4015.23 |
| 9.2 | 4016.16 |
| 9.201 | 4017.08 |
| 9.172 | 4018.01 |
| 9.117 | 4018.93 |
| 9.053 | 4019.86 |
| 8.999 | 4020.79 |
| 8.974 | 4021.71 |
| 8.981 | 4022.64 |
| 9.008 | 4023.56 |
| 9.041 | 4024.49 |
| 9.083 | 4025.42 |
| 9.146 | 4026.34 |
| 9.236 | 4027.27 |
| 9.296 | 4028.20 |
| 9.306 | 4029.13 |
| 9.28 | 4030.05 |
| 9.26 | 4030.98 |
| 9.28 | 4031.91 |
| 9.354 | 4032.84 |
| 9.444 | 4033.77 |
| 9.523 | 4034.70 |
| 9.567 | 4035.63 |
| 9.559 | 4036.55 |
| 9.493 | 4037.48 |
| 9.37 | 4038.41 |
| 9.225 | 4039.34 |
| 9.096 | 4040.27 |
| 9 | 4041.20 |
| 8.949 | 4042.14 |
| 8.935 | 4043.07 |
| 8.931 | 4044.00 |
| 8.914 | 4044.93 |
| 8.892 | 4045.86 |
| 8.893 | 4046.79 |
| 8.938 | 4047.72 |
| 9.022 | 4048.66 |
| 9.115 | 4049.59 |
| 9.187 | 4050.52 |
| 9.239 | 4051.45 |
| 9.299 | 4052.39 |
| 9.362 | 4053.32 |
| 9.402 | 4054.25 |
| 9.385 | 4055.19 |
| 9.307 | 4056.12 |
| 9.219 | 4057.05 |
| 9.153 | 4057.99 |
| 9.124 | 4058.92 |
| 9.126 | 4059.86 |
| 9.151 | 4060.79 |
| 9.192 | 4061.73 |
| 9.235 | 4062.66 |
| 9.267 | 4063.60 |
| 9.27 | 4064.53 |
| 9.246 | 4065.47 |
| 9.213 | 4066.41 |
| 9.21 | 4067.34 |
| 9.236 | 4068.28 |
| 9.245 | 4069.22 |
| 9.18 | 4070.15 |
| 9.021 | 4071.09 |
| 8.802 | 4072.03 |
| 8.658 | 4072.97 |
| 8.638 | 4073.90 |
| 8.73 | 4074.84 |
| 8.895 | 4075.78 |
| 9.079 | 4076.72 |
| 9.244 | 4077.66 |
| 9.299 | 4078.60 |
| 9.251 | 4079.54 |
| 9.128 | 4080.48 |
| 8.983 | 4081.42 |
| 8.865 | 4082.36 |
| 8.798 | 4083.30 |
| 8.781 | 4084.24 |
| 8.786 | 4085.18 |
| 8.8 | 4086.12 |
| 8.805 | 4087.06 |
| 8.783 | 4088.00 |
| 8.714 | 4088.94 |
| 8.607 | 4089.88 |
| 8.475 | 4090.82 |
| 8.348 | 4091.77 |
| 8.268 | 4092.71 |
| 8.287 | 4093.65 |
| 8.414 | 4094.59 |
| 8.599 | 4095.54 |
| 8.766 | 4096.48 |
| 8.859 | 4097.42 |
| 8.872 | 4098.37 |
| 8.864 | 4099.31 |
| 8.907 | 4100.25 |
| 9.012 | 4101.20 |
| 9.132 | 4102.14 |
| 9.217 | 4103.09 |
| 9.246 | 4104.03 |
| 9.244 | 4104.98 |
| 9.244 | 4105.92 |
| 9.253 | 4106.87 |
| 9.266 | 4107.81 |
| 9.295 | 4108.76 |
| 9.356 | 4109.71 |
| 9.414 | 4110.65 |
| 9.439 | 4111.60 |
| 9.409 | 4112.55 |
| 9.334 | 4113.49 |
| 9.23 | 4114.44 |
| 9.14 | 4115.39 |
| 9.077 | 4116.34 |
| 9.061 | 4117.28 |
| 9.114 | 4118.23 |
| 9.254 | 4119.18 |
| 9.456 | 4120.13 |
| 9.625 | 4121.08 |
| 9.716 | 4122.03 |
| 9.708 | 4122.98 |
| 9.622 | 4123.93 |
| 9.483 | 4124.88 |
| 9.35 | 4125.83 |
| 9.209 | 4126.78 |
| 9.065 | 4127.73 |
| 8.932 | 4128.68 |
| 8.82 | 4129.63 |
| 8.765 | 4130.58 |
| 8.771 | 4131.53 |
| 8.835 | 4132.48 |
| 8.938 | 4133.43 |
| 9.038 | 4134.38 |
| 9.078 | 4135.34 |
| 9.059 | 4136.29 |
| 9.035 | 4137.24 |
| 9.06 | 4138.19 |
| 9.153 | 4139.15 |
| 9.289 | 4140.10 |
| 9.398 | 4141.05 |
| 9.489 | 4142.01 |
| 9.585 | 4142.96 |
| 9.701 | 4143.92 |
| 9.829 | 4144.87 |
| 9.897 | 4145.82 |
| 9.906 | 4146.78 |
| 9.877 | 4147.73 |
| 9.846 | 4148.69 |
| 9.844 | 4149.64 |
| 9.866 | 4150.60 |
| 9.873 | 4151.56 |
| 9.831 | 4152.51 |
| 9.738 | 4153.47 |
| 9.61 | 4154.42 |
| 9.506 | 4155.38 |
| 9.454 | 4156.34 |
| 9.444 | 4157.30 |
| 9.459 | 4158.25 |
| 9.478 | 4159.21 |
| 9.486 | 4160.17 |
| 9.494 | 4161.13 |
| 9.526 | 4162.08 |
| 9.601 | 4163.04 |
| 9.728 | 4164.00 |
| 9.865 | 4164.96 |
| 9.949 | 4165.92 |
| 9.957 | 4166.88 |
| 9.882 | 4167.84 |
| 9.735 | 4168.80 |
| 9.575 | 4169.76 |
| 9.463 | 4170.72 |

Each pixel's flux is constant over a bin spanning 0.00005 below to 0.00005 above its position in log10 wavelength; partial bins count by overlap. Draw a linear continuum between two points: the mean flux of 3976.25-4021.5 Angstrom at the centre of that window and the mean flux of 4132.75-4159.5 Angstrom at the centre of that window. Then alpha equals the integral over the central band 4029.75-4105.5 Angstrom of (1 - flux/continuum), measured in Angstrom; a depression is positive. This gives 3.3 Angstrom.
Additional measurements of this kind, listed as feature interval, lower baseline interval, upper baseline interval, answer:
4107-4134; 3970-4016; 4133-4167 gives 0.8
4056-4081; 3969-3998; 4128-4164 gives 0.8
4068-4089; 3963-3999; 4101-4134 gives 0.9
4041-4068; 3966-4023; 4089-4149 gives 0.4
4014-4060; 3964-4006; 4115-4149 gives 1.3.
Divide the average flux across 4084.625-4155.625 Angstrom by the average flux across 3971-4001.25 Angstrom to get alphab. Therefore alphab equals 0.97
